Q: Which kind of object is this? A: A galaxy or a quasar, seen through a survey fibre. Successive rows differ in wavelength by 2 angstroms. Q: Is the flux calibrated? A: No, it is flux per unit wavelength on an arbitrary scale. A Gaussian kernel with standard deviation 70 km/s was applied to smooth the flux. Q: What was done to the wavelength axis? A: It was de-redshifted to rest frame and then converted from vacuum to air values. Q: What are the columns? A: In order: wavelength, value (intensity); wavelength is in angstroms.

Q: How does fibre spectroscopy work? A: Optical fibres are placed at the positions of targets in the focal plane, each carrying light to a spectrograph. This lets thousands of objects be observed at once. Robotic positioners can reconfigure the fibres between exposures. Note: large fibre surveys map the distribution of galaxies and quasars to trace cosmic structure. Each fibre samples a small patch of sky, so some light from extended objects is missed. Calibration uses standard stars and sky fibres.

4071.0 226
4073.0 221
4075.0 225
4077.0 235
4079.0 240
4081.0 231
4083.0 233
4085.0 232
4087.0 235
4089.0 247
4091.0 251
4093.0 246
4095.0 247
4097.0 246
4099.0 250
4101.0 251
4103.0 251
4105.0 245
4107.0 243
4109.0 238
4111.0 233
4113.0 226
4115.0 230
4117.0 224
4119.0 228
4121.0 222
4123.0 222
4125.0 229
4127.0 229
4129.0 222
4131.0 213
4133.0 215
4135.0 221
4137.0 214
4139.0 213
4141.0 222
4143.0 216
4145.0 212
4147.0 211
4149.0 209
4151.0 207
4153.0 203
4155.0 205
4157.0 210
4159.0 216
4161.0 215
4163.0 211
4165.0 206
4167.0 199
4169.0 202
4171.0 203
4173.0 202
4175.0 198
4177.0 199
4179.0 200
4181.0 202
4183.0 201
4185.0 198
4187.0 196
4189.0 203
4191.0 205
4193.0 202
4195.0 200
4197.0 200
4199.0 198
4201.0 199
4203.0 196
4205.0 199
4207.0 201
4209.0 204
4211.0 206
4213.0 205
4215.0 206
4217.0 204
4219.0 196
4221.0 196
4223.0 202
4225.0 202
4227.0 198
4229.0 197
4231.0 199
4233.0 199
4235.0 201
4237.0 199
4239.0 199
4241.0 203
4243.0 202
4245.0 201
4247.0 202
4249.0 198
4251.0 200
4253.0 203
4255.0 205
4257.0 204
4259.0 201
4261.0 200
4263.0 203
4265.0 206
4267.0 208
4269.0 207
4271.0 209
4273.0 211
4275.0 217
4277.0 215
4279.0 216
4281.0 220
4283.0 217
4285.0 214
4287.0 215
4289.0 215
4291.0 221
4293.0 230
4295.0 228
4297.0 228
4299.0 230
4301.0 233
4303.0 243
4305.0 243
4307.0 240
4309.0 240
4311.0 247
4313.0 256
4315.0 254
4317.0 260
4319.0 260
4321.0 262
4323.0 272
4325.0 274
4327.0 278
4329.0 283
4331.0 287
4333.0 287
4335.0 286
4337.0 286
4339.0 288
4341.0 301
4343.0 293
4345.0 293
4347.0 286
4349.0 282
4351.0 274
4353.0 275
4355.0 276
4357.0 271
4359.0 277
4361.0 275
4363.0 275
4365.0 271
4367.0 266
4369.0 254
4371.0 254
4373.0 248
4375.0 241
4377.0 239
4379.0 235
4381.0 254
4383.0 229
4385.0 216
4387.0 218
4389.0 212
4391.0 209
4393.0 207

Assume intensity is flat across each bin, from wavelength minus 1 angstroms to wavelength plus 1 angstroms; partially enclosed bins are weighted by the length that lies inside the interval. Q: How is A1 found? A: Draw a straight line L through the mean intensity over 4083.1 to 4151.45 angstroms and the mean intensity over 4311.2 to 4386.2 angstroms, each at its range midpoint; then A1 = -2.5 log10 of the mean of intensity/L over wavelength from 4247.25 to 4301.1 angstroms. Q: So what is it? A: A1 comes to 0.20 mag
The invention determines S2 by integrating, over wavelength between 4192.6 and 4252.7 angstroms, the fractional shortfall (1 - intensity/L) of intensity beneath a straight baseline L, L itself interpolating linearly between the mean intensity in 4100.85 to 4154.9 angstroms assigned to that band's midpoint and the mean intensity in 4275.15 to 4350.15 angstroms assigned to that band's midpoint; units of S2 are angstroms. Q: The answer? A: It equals 9.6 angstroms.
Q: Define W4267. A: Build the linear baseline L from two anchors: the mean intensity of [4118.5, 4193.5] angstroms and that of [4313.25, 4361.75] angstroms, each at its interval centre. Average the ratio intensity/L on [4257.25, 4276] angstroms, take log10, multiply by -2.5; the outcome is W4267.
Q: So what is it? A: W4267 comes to 0.21 mag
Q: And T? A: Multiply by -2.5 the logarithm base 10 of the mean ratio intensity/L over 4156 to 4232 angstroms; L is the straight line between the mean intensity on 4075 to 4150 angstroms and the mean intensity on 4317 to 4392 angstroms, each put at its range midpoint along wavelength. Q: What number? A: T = 0.20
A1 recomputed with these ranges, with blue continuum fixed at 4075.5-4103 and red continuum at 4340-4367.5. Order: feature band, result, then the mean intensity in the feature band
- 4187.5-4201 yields 0.27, 201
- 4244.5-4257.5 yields 0.30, 202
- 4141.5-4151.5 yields 0.18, 212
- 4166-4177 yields 0.25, 201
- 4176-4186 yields 0.26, 200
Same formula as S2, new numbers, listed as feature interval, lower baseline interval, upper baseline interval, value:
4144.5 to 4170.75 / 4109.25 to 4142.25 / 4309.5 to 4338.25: 2.6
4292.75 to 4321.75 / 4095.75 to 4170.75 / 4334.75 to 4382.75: 1.7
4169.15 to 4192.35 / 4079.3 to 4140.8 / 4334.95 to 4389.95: 3.9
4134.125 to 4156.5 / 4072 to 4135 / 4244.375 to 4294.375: 1.6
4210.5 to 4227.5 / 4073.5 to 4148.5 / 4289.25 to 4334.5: 2.9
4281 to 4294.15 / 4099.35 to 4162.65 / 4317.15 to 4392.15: 1.7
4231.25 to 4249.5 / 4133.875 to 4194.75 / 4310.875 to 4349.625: 2.9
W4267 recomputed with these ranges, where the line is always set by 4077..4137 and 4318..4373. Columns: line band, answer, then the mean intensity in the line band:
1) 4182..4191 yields 0.23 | 200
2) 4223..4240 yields 0.27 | 199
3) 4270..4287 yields 0.23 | 215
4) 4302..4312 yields 0.12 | 243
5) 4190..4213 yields 0.24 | 201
